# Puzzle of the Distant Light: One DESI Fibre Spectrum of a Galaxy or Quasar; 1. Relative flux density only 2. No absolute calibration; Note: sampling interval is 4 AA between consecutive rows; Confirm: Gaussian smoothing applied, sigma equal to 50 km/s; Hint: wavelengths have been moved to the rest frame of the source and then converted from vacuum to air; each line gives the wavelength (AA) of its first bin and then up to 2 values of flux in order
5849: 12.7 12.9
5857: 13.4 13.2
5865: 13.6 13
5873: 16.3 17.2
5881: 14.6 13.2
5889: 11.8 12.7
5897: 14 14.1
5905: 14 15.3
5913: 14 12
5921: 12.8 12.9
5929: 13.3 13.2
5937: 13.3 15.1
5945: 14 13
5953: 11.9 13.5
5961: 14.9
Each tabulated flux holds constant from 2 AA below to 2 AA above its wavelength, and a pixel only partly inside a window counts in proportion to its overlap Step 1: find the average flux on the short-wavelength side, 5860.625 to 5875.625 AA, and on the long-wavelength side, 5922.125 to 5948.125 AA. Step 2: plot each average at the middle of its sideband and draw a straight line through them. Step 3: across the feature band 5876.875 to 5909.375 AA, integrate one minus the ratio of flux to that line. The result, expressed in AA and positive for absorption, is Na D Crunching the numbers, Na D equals 0.3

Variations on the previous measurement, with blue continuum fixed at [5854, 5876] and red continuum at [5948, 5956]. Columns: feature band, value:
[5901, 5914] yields -1.1 AA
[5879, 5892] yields 0.5 AA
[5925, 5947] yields -1.6 AA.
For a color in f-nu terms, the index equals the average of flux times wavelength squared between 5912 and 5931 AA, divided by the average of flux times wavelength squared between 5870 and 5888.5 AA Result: 0.88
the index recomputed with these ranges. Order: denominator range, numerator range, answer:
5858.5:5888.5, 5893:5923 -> 0.97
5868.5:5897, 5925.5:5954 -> 0.97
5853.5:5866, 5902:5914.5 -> 1.10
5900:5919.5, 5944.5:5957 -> 0.95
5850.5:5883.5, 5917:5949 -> 0.96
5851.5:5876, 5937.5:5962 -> 1.01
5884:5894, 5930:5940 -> 1.09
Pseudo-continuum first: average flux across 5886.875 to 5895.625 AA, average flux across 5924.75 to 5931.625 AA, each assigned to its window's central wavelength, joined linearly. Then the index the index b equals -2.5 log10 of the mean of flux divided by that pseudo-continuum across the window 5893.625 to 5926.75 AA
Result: -0.07 mag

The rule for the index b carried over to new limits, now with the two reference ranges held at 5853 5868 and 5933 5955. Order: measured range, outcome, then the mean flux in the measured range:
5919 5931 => 0.03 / 13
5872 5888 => -0.13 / 15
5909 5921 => 0.00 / 13.3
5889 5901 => 0.01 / 13.2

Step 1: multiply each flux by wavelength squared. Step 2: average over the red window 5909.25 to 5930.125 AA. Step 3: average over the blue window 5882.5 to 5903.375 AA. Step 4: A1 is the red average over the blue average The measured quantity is 1.01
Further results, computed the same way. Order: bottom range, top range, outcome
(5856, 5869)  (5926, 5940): 1.03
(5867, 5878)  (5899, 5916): 0.94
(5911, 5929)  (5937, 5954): 1.06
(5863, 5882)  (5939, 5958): 0.93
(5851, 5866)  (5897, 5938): 1.04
